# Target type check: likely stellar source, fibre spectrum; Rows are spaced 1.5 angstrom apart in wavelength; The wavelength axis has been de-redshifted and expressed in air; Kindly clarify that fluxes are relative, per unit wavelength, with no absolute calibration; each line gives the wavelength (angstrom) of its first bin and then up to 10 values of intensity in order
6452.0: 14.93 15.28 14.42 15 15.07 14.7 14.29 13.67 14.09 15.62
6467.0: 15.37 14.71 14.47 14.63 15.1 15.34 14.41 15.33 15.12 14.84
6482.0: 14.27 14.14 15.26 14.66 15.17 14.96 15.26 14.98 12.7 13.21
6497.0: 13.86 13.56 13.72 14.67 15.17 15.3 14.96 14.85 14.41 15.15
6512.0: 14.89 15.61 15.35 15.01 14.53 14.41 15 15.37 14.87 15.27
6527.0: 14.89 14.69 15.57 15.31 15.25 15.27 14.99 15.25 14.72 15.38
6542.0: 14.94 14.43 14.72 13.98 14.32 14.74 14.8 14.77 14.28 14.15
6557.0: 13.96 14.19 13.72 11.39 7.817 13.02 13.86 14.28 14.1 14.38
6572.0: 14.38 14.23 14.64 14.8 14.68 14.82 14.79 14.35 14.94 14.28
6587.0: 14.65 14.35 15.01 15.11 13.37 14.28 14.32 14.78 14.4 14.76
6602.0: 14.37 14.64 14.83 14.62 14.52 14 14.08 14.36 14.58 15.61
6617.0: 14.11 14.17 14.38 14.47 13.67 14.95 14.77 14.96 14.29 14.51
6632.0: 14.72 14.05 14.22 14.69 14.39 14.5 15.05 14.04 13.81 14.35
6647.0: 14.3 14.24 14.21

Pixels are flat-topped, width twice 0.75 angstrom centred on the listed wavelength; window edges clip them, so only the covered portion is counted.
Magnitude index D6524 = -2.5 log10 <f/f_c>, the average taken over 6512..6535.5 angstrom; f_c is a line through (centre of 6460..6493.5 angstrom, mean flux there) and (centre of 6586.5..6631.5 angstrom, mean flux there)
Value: -0.03 mag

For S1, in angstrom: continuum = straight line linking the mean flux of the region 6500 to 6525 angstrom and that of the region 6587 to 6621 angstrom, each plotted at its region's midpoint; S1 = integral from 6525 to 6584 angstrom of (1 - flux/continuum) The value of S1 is 1.6 angstrom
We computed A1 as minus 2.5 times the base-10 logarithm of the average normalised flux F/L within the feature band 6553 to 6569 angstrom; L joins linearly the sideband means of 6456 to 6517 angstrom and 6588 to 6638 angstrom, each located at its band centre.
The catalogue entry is 0.11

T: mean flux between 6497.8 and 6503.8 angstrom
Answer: 14.3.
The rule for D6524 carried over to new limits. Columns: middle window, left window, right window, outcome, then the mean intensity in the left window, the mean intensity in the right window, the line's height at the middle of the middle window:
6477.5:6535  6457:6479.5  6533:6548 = 0.003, 14.8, 14.8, 14.8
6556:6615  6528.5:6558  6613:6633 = 0.038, 14.8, 14.5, 14.7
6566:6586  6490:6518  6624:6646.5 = 0.003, 14.6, 14.5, 14.5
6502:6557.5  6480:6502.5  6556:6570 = -0.097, 14.4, 13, 13.6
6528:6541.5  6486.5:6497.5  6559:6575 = -0.111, 14.3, 13.2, 13.7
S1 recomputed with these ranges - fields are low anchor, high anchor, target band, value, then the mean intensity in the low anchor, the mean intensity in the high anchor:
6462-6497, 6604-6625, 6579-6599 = -0.06 angstrom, 14.7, 14.4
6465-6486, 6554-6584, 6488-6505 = 0.37 angstrom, 14.9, 13.8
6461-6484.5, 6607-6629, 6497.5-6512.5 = 0.02 angstrom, 14.7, 14.5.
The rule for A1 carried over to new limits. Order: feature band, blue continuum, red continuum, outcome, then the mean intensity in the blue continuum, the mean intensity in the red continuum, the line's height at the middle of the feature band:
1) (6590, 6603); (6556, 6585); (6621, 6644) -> -0.03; 13.8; 14.5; 14.1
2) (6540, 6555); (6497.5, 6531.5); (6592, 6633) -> 0.01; 14.9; 14.5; 14.7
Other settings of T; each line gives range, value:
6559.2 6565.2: 11.5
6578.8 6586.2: 14.6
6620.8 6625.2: 14.4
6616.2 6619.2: 14.2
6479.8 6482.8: 14.5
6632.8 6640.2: 14.4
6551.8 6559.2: 14.3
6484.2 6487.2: 15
